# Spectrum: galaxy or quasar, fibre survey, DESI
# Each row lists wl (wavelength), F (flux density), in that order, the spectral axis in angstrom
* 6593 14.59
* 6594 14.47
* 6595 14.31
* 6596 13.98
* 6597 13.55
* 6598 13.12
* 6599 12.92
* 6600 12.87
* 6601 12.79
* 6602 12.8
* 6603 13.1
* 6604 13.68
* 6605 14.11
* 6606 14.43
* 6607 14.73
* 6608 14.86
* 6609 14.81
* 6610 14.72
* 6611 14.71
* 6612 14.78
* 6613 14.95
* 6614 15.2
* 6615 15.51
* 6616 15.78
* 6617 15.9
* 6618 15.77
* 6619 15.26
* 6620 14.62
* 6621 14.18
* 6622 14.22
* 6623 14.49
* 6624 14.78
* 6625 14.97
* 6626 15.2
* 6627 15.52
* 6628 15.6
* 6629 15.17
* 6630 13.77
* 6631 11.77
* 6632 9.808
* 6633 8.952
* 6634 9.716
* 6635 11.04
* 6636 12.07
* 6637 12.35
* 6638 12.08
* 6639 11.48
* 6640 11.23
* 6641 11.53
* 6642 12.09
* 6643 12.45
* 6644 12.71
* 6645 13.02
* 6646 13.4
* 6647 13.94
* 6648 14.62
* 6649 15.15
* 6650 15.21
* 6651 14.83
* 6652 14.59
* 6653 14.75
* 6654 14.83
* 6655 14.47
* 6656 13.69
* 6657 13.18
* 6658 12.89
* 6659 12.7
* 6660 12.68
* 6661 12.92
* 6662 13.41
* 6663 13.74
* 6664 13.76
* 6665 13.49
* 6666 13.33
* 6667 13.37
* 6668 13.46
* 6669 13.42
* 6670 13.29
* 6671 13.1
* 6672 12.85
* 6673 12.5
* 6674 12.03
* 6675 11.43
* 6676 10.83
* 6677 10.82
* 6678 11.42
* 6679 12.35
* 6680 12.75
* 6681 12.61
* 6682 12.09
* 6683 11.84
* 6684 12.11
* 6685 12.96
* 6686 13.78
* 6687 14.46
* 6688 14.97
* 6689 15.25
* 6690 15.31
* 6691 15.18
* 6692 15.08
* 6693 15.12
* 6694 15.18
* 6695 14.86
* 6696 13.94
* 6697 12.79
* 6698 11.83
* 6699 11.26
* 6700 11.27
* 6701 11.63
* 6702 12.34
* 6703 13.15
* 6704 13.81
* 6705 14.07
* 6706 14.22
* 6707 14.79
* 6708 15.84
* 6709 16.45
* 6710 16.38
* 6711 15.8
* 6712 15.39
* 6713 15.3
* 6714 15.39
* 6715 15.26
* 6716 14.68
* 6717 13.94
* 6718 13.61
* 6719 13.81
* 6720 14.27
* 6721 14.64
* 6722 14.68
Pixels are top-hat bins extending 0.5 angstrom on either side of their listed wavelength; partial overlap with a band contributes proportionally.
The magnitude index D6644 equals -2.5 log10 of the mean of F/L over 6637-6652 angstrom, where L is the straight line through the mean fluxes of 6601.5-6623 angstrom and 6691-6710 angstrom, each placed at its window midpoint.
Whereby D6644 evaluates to 0.10 mag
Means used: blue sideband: 14.7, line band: 13.1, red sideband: 13.9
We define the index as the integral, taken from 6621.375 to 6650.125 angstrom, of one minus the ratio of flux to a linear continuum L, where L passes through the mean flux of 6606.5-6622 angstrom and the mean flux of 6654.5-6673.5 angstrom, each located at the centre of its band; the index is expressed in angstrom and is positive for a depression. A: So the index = 2.5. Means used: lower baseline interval 15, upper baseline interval 13.3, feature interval 13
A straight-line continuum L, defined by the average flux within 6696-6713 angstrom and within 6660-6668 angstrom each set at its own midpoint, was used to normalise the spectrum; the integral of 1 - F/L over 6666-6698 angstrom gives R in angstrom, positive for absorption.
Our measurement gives 0.8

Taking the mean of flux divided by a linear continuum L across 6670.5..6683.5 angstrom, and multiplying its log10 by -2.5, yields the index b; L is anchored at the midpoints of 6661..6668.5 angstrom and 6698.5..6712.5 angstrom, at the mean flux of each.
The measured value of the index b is 0.13 mag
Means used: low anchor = 13.5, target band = 12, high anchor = 14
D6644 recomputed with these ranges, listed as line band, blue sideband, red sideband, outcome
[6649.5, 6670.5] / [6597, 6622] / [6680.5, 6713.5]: 0.034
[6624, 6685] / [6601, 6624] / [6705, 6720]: 0.143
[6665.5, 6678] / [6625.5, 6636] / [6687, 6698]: 0.119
